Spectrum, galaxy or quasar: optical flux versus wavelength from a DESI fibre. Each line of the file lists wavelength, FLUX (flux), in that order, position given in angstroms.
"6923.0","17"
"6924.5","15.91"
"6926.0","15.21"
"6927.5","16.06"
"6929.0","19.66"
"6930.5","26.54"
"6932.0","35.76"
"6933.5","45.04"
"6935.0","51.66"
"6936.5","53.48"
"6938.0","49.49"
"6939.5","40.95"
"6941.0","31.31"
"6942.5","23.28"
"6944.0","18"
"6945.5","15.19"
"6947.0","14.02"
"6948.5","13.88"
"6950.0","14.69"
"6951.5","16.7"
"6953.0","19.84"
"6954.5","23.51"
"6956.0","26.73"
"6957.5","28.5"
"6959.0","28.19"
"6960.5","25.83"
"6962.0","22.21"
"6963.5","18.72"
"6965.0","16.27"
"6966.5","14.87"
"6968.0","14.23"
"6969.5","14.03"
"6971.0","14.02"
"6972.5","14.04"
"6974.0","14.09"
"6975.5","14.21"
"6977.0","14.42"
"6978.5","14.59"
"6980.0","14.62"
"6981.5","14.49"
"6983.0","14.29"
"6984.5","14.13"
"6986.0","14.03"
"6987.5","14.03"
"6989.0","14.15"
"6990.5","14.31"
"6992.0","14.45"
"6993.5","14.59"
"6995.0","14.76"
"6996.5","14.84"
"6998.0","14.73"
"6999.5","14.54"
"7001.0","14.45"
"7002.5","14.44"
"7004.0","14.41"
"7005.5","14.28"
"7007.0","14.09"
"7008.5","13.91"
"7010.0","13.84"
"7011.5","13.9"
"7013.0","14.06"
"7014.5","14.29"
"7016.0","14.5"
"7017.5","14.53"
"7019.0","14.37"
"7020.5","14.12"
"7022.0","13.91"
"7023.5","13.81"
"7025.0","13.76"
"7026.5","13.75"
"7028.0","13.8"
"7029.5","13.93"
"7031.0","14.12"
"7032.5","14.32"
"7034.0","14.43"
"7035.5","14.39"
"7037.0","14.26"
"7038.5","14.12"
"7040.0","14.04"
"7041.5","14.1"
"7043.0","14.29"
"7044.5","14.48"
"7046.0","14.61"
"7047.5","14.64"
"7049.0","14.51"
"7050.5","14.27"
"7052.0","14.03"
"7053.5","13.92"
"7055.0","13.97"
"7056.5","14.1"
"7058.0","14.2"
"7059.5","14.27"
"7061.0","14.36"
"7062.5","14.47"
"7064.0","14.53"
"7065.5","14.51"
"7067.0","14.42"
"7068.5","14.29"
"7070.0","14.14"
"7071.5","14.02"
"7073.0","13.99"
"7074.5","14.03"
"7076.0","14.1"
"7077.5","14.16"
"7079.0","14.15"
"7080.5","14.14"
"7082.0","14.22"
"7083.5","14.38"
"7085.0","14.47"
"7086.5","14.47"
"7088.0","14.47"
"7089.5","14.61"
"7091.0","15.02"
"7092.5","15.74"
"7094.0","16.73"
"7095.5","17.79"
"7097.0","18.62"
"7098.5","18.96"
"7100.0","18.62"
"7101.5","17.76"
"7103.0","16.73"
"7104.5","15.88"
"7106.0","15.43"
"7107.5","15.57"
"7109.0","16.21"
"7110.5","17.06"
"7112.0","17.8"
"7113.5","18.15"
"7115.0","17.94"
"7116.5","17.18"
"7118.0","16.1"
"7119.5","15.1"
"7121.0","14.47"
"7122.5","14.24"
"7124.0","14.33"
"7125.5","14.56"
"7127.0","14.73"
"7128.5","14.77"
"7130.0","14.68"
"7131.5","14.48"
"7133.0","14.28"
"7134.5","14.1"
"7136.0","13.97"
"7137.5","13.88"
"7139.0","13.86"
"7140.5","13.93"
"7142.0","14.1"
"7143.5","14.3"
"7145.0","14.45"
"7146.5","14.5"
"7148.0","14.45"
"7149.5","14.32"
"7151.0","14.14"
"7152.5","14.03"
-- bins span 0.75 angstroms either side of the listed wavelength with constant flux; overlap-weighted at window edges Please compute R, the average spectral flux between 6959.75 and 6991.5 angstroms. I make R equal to 15.5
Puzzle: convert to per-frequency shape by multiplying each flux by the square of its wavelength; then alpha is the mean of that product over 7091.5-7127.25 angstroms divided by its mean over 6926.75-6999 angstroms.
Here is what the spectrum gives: 0.8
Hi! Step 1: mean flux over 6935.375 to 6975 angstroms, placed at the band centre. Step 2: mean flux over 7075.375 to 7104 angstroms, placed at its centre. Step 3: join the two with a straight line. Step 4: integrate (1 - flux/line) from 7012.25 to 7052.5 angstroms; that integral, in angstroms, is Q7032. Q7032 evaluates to 9.71 angstroms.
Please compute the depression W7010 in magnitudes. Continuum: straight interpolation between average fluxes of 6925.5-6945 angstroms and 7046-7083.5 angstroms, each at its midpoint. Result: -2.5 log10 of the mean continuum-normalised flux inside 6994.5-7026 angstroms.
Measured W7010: 0.47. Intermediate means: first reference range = 32.8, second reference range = 14.2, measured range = 14.3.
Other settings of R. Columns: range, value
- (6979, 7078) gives 14.2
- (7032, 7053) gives 14.3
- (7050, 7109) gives 15.1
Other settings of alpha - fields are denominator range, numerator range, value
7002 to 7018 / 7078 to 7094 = 1.06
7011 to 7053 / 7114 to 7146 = 1.07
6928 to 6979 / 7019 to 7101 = 0.64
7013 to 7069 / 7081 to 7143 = 1.12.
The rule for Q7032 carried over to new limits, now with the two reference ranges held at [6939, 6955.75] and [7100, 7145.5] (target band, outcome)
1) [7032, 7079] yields 8.7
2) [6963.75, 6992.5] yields 7.9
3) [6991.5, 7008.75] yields 4.3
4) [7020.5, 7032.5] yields 2.9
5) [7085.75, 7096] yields 0.6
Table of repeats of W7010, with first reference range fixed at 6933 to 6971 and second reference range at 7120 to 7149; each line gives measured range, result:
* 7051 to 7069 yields 0.30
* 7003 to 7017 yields 0.47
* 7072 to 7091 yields 0.22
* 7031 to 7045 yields 0.37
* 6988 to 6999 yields 0.49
